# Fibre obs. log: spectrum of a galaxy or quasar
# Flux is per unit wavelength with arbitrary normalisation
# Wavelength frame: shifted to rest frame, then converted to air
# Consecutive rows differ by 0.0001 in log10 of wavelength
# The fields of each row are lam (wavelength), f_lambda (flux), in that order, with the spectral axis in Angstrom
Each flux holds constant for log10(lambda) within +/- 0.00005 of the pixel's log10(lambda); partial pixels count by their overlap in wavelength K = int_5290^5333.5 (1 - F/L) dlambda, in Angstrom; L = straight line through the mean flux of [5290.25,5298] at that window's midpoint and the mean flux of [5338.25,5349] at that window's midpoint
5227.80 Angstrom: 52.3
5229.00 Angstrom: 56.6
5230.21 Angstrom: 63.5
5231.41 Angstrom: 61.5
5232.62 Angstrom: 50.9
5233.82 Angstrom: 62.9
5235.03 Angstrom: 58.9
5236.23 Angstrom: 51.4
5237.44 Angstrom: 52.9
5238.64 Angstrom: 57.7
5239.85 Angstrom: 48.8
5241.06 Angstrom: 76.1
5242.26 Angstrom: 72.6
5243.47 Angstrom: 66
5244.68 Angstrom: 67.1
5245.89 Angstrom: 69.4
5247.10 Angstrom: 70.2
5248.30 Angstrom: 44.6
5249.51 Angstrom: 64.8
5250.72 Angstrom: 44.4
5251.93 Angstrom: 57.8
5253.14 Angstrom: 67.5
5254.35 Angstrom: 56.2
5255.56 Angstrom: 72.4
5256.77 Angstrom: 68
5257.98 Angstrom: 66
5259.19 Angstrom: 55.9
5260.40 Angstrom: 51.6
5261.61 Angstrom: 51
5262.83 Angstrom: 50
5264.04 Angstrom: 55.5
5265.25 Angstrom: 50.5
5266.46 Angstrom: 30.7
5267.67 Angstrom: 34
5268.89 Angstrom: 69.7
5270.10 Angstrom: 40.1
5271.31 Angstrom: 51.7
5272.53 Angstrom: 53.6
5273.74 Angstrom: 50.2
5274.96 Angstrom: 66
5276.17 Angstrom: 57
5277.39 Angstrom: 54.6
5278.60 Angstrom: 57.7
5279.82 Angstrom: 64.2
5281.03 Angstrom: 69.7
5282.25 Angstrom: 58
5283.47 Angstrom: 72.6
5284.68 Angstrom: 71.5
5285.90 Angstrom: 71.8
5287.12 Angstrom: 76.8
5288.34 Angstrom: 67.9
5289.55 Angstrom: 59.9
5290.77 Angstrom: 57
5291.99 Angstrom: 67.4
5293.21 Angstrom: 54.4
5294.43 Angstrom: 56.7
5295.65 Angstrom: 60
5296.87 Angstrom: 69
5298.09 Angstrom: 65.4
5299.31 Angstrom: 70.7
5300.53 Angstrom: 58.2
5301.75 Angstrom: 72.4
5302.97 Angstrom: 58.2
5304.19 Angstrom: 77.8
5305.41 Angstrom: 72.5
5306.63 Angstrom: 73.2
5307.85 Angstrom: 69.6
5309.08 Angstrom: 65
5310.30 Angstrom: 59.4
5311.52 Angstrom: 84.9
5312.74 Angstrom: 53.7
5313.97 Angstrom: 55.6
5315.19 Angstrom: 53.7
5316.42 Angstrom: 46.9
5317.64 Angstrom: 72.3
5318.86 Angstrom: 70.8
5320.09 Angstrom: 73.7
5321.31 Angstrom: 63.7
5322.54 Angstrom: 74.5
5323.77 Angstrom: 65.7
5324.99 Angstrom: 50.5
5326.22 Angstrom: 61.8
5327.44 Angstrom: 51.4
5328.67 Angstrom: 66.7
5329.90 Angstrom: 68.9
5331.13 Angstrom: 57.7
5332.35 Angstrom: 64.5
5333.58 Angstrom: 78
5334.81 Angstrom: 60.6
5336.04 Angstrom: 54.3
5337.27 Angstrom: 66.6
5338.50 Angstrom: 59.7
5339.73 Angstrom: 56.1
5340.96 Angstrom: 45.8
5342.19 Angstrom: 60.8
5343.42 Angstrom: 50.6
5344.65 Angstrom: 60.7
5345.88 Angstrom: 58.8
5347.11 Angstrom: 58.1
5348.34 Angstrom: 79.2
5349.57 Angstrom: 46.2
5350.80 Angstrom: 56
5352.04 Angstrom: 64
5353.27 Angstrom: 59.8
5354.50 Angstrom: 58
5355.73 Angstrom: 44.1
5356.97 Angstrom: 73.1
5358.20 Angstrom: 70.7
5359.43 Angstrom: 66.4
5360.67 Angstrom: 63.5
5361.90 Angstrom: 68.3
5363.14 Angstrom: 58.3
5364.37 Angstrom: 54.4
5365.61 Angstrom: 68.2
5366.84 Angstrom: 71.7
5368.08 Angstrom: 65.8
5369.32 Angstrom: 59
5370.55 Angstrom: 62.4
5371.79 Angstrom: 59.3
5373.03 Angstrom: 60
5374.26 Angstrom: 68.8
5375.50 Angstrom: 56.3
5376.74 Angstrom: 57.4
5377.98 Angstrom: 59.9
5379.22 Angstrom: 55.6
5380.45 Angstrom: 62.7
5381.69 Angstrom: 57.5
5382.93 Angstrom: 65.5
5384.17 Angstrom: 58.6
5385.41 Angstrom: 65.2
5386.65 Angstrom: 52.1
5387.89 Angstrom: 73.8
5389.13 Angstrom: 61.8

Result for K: -2.9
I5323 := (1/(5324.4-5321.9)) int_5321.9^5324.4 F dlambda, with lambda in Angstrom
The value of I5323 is 69.8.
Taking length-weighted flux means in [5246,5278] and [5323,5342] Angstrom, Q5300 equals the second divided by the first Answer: 1.1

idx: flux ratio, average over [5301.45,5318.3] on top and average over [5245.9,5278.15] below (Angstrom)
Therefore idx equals 1.18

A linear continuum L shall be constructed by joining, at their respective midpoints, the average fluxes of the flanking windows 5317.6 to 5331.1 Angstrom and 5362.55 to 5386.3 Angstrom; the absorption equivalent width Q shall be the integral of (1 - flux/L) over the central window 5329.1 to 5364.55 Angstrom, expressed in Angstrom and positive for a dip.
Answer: 1.3 Angstrom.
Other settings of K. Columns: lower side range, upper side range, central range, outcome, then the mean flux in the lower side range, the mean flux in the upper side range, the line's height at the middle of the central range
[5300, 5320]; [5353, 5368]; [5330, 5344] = 1.0 Angstrom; 65.5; 63.2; 64.3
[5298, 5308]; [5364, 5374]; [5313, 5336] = 1.4 Angstrom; 68.9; 63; 67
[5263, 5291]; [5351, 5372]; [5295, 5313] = -2.4 Angstrom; 58.2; 62.7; 59.6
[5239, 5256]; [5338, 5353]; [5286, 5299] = -0.7 Angstrom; 62.5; 58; 60.5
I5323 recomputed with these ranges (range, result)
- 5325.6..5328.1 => 56.8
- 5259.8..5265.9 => 51.6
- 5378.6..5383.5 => 60.4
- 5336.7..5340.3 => 60.8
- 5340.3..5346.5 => 55.4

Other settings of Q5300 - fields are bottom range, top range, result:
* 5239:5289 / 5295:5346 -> 1.06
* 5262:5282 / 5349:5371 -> 1.15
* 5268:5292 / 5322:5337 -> 1.02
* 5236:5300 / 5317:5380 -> 1.04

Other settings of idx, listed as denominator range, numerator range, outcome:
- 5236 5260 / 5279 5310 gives 1.08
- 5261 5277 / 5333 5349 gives 1.19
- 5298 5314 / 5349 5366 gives 0.90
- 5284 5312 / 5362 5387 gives 0.91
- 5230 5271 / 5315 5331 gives 1.10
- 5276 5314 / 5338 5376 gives 0.93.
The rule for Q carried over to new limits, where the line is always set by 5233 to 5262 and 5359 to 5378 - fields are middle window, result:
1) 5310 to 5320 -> -0.2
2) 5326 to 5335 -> -0.3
